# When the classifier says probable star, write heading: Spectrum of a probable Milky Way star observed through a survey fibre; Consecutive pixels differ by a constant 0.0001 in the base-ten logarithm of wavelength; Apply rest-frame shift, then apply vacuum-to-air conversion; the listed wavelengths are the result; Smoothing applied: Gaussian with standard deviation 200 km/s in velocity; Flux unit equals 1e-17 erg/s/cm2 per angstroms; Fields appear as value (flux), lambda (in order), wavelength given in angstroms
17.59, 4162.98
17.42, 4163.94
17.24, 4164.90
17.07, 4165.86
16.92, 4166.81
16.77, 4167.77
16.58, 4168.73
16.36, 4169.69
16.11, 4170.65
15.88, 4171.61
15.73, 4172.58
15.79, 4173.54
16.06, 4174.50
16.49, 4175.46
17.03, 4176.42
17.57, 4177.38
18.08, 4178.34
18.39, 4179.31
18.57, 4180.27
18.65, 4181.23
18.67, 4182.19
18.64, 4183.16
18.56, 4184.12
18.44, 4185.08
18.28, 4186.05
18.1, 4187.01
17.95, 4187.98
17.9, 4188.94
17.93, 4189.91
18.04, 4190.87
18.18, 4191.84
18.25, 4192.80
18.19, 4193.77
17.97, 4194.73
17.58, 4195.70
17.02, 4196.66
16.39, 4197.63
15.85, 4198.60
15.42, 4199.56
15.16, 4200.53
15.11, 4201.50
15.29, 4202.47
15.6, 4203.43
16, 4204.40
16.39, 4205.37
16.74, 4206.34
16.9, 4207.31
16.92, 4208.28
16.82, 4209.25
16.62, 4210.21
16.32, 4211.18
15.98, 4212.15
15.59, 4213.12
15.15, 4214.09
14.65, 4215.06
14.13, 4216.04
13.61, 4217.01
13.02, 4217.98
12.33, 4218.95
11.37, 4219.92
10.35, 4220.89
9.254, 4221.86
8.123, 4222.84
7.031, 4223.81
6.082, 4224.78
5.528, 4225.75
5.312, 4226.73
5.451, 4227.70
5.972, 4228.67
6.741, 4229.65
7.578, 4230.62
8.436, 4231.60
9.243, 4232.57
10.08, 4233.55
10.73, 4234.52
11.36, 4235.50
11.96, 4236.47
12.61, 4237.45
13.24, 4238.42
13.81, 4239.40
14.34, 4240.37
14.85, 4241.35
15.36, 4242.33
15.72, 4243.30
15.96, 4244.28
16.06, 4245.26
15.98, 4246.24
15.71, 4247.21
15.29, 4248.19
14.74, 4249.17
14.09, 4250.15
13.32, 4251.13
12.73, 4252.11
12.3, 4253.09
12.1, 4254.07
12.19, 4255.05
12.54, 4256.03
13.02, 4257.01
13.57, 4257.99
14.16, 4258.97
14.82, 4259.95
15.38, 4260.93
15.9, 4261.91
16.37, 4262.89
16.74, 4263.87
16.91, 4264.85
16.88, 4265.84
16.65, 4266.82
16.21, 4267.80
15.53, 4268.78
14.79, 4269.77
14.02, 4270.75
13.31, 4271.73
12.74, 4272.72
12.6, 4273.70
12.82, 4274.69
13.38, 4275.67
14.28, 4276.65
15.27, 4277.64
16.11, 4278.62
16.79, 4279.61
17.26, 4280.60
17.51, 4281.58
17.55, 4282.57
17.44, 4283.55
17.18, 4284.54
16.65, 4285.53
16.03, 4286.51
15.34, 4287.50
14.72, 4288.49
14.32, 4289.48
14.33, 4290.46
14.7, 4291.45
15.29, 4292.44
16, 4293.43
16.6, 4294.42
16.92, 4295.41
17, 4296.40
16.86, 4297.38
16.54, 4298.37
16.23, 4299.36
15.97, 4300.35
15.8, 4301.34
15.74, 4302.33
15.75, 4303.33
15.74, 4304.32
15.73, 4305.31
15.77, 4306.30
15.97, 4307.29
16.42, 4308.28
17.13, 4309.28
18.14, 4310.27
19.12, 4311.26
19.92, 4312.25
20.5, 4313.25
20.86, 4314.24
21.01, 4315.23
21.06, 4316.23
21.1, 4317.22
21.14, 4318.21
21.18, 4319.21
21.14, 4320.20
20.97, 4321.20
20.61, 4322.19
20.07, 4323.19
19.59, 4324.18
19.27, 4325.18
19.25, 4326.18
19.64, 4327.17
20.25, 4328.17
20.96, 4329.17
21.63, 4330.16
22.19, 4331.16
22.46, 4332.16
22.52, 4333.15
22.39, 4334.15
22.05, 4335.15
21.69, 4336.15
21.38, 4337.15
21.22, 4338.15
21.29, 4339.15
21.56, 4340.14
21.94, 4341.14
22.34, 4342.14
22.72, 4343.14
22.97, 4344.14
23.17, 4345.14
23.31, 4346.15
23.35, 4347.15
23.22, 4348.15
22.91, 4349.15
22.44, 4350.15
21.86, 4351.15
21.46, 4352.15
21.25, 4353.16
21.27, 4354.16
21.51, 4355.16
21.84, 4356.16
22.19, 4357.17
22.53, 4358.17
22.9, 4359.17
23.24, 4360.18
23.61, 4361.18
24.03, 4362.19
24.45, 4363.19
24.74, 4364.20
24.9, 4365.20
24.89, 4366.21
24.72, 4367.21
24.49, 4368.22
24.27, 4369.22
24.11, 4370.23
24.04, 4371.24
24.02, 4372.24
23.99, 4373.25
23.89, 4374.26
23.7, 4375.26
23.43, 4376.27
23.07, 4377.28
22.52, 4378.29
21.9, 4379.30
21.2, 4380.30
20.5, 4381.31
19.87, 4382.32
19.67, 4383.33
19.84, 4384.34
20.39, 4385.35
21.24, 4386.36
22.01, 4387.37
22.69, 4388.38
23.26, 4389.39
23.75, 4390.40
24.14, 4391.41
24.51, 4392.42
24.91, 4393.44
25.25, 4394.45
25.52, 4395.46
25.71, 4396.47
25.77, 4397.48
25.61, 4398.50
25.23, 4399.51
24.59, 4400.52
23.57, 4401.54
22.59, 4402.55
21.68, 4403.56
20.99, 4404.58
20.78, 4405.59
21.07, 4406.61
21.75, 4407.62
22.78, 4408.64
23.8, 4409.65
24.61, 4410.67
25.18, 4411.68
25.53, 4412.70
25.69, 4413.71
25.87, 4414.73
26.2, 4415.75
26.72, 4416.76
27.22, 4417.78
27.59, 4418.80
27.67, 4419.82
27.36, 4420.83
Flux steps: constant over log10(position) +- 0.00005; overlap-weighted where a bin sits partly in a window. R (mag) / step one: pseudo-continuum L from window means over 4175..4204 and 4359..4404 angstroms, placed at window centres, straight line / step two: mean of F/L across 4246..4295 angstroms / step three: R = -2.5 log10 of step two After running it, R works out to 0.31 mag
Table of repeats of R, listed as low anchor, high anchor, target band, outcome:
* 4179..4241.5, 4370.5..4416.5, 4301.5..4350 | -0.02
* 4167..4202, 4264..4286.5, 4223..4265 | 0.29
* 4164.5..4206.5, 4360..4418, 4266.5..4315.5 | 0.26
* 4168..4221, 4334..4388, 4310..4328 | 0.04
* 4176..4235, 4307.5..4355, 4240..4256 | 0.16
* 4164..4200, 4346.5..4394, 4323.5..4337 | 0.03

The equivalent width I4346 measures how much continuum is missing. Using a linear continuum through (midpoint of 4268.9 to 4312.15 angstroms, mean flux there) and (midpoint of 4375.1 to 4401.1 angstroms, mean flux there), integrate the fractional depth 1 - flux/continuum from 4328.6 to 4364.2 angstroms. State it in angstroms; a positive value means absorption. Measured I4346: -4.3 angstroms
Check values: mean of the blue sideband 15.8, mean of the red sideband 23.1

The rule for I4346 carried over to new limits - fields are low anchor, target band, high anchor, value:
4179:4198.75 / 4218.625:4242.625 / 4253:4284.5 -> 9.6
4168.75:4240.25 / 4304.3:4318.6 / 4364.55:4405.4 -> 0.7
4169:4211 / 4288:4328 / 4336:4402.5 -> 6.0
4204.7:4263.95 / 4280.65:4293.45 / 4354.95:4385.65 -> 0.6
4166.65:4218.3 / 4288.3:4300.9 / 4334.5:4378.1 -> 2.9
